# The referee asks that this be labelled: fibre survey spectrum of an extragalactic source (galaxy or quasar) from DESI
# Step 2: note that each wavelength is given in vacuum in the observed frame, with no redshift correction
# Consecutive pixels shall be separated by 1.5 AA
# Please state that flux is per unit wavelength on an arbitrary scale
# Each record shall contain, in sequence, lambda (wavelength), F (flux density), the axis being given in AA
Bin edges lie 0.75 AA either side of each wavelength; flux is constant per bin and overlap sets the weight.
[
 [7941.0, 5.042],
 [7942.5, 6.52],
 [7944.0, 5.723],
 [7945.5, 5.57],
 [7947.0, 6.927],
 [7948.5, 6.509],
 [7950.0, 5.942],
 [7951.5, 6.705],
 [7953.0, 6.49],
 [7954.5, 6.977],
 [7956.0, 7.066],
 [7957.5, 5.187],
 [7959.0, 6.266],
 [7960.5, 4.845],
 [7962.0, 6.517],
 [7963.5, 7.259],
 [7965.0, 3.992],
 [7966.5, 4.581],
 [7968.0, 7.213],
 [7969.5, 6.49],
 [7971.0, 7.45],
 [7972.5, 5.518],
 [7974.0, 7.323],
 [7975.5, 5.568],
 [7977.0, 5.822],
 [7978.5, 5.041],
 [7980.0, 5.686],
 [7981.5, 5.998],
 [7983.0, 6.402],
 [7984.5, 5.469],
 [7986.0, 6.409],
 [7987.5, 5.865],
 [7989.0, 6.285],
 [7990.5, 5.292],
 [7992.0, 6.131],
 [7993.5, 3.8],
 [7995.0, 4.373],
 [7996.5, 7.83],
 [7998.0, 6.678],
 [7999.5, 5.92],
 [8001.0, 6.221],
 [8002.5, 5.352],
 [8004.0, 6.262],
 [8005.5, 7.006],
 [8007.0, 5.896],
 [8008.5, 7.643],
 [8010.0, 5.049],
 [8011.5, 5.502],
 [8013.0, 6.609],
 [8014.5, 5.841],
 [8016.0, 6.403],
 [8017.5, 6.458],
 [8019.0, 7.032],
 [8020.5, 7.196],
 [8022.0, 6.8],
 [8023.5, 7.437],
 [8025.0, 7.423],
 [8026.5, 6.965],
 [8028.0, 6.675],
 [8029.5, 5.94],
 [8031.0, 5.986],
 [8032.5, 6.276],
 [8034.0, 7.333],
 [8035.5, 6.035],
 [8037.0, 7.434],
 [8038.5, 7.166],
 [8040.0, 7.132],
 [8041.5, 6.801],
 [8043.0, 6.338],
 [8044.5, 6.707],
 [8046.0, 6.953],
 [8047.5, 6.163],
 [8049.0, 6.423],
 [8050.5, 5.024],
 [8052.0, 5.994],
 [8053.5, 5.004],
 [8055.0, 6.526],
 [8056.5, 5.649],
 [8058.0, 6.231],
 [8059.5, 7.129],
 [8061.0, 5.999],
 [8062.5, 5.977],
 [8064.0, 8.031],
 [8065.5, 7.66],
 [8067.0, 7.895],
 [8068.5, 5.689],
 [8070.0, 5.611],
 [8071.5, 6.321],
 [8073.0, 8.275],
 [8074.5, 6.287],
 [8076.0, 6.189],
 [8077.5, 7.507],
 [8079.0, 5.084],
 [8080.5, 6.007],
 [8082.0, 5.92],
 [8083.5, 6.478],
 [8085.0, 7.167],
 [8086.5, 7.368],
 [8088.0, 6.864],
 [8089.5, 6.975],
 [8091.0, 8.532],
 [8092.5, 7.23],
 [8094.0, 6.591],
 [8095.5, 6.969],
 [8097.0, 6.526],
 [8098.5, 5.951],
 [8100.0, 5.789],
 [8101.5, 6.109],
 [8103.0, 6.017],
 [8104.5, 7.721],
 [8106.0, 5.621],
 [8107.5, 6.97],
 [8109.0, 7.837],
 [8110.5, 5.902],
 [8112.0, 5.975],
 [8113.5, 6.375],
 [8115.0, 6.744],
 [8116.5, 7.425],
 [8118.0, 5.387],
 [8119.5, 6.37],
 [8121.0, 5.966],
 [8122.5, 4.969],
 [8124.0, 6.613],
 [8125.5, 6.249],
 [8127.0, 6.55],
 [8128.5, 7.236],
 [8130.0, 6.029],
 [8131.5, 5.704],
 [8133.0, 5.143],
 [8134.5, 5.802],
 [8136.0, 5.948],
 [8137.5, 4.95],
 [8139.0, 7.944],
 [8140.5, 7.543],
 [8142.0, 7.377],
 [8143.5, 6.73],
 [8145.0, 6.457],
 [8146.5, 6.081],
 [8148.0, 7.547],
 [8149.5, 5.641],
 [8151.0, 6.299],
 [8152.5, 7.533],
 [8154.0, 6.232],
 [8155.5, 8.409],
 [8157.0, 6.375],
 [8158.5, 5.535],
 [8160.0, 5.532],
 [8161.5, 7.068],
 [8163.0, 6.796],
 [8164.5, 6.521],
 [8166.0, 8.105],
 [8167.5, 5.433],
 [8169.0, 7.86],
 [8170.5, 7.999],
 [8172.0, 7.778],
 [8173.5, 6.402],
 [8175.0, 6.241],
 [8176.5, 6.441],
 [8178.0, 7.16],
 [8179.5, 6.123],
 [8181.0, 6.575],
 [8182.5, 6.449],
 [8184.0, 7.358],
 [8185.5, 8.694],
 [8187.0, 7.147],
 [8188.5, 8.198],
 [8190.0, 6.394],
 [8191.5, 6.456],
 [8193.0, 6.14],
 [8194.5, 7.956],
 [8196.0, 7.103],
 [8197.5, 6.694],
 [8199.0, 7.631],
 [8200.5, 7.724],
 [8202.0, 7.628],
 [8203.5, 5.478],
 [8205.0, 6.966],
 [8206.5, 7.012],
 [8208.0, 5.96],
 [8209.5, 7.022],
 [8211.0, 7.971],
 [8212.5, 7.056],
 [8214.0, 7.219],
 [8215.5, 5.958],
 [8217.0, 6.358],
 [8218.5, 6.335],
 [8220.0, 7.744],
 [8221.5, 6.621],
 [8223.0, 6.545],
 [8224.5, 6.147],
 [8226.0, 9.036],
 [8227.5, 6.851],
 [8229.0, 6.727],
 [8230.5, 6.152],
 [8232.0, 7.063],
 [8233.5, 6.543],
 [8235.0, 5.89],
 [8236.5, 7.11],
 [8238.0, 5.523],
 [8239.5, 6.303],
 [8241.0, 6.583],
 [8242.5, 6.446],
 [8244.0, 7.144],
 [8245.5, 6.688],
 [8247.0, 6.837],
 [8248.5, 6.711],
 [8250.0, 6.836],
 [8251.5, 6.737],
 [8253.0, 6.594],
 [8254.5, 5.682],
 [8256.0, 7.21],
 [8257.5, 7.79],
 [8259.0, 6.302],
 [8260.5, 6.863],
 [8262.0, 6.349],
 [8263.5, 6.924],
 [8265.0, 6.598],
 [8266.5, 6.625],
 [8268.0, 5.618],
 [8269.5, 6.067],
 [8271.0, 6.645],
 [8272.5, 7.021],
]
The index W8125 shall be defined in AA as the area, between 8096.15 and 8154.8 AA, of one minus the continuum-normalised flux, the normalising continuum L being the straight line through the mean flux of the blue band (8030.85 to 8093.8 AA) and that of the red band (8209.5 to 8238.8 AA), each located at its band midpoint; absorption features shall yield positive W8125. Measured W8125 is 2.5 AA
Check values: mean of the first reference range 6.61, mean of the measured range 6.39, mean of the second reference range 6.79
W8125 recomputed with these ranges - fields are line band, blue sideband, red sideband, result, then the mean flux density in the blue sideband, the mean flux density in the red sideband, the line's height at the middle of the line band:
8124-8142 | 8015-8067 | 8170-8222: 1.27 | 6.61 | 6.97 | 6.82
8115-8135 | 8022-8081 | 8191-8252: 1.57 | 6.55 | 6.8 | 6.66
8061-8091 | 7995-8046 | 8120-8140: -1.89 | 6.56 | 6.11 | 6.33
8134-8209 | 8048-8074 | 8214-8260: -2.69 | 6.43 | 6.69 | 6.6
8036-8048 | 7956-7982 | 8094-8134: -1.36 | 5.96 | 6.32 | 6.14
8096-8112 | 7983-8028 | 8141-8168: 0.24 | 6.26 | 6.67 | 6.53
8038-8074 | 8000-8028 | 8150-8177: 0.36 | 6.5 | 6.8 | 6.59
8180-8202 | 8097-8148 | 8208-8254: -1.93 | 6.37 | 6.74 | 6.6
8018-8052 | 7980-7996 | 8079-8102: -3.21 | 5.64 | 6.65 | 6.1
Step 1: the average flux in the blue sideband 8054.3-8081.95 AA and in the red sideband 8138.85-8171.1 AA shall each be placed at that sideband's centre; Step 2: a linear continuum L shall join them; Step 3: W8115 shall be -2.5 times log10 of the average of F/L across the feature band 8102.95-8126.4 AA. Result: 0.051 mag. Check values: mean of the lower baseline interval 6.54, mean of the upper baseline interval 6.84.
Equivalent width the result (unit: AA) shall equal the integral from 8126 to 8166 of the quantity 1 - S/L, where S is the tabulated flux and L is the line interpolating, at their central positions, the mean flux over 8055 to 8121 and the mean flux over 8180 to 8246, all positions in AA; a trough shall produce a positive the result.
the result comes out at 1.2 AA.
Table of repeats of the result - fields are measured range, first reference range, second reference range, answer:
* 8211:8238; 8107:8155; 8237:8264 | -0.8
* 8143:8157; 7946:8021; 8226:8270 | -0.7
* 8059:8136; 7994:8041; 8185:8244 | 1.6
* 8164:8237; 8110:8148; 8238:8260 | -4.6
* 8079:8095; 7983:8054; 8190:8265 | -0.9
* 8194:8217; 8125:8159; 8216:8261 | -1.2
